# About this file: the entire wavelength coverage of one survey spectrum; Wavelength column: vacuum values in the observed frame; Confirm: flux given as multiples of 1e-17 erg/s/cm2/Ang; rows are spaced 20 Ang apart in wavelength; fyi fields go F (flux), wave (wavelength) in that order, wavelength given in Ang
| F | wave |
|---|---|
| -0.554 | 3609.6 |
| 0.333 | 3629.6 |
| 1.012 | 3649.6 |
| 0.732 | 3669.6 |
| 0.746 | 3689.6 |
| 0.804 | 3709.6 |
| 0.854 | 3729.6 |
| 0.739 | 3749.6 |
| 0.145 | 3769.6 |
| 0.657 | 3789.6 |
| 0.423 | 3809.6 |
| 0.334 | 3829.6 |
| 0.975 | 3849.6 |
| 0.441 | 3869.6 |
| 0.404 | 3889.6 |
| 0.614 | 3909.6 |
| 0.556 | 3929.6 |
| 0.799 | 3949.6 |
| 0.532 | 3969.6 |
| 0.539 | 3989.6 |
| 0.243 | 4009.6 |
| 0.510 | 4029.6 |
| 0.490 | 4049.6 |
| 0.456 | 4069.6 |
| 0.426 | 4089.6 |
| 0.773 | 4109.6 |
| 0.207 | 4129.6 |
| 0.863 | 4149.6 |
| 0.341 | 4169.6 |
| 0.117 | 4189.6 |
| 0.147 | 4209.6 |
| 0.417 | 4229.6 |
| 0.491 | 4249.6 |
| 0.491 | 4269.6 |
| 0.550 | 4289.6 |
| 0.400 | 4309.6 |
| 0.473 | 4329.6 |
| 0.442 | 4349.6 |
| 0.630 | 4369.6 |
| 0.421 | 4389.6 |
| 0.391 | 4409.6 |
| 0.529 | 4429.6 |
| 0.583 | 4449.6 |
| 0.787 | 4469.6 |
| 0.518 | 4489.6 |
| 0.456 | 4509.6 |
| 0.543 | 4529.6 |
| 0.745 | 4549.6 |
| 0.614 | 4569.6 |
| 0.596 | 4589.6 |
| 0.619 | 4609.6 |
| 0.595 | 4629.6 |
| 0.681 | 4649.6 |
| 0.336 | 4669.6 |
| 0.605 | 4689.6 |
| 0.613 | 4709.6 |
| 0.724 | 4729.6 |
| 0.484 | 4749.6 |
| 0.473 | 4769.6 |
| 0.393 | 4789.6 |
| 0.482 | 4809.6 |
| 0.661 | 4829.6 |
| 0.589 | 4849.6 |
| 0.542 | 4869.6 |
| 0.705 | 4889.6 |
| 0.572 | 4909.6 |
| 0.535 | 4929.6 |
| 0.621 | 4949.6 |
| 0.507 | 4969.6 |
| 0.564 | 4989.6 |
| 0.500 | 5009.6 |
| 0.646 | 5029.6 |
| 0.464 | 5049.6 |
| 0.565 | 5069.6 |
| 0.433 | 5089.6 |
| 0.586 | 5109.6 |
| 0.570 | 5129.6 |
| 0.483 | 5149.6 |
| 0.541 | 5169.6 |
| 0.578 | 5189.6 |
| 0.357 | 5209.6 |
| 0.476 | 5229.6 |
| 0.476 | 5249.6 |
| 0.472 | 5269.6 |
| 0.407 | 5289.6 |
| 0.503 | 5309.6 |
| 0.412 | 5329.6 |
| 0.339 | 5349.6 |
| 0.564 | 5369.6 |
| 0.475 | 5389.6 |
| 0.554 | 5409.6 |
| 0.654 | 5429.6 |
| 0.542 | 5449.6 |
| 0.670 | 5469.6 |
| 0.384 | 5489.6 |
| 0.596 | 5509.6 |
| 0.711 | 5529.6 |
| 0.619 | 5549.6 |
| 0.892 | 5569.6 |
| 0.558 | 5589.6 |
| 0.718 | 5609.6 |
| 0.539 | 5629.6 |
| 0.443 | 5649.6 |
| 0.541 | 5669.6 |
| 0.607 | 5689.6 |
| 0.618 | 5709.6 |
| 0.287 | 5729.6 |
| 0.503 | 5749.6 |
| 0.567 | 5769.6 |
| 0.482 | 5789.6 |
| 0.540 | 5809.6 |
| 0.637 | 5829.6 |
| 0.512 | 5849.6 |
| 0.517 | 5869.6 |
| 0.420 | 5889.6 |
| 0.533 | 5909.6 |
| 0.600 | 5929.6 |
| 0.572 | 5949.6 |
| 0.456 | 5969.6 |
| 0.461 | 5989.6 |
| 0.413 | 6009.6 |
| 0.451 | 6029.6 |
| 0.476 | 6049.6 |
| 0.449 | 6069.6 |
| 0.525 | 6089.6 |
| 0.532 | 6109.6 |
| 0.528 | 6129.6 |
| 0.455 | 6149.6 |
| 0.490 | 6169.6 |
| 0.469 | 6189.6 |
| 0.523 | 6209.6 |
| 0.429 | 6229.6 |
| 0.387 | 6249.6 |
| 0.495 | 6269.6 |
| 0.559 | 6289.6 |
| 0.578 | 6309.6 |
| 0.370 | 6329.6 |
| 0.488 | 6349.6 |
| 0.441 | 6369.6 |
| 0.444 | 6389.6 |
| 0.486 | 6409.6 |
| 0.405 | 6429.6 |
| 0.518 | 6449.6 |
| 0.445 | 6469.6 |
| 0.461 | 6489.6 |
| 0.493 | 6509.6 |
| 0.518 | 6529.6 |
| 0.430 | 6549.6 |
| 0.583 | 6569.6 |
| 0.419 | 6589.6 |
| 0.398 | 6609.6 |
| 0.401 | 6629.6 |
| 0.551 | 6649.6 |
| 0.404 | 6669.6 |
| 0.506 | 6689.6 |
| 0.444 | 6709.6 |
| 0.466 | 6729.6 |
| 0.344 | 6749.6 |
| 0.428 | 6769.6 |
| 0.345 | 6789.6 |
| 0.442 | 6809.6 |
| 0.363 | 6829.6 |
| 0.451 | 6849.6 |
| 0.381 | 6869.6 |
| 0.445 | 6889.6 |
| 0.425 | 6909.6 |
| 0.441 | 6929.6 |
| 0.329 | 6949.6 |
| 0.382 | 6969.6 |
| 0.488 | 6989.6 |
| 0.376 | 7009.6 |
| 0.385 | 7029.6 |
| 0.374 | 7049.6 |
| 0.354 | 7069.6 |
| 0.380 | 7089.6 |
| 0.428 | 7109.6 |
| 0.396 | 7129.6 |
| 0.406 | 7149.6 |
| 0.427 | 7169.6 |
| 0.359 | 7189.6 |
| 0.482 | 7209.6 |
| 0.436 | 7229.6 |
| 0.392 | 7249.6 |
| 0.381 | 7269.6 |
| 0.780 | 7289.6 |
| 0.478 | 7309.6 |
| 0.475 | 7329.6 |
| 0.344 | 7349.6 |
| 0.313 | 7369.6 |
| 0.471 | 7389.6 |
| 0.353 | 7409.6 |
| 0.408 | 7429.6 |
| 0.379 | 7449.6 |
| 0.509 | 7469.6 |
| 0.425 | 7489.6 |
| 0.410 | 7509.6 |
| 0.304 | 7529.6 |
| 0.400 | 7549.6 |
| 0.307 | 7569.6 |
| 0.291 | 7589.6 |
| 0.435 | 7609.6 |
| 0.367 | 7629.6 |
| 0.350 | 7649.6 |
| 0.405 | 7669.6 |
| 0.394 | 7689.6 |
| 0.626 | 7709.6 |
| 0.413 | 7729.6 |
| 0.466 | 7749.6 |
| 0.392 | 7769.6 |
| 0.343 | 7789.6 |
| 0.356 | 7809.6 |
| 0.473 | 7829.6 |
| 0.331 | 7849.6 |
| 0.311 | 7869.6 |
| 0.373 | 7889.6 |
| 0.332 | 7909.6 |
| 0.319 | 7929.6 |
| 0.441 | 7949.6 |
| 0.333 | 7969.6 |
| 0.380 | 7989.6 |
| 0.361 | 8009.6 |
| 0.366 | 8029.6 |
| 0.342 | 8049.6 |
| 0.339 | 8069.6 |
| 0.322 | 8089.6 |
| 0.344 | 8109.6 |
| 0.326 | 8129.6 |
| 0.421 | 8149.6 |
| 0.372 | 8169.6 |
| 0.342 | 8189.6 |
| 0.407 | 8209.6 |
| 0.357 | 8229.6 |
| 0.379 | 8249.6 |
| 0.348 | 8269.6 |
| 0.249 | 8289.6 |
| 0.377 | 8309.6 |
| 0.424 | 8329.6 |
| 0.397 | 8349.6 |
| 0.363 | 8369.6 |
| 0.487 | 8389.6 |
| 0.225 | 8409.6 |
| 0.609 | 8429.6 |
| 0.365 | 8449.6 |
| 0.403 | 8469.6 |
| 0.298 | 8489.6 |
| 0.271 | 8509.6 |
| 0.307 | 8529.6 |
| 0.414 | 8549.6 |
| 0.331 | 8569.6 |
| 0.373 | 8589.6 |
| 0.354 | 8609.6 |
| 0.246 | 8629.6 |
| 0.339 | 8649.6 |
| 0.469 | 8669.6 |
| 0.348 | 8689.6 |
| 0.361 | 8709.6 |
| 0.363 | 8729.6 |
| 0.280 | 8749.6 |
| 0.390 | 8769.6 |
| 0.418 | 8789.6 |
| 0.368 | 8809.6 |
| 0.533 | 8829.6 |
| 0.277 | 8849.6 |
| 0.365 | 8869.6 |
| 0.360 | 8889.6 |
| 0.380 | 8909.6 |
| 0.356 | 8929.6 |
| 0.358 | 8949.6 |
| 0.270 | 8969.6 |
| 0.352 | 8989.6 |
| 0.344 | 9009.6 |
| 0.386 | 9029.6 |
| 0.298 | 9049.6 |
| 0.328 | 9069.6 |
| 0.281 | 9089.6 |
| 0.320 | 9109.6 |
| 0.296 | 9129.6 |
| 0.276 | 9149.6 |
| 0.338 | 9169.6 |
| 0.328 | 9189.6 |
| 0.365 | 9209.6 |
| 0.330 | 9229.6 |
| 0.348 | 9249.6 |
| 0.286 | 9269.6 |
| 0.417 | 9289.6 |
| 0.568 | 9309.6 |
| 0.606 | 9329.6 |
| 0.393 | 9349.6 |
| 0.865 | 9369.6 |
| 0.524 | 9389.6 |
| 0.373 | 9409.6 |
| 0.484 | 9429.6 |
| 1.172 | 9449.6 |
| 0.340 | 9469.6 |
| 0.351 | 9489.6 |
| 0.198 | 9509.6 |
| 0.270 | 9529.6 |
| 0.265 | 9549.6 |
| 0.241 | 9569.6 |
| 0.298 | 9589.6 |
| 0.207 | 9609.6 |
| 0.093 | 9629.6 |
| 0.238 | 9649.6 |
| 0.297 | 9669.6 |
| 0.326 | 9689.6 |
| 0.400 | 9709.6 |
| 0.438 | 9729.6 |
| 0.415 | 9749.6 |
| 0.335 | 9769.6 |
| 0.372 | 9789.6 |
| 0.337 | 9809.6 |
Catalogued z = 0.111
